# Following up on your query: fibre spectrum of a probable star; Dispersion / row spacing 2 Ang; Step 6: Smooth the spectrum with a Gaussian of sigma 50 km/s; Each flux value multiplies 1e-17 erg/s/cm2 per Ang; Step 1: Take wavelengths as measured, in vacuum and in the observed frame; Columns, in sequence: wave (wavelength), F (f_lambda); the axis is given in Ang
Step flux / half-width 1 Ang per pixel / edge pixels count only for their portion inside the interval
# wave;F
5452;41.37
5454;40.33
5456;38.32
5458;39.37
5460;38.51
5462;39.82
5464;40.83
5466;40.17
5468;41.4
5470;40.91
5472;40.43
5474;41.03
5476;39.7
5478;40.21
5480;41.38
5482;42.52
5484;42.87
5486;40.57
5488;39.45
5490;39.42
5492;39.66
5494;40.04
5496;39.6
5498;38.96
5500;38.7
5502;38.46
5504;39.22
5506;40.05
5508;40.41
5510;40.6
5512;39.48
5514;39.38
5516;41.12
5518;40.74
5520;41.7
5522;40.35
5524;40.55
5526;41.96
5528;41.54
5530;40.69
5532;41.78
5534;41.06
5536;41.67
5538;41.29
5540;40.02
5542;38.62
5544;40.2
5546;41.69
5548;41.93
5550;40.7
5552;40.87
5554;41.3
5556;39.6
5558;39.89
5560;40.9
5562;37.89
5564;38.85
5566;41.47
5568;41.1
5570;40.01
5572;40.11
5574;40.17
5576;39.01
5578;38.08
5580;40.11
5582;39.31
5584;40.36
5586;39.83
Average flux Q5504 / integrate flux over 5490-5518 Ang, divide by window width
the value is 39.7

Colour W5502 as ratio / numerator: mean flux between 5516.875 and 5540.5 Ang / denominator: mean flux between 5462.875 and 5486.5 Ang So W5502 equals 1.00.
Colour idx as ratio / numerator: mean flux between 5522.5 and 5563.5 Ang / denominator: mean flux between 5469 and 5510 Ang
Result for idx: 1.0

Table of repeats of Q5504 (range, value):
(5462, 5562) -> 40.5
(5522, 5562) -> 40.8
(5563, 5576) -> 40.2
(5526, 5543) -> 40.9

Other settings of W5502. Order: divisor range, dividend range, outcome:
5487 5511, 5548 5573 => 1.02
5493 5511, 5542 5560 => 1.03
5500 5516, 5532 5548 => 1.03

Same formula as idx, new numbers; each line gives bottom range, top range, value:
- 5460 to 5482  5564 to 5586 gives 0.98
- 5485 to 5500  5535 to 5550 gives 1.03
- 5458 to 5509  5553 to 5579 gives 0.99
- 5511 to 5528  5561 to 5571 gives 0.98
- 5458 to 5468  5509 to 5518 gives 1.01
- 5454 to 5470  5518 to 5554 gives 1.03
